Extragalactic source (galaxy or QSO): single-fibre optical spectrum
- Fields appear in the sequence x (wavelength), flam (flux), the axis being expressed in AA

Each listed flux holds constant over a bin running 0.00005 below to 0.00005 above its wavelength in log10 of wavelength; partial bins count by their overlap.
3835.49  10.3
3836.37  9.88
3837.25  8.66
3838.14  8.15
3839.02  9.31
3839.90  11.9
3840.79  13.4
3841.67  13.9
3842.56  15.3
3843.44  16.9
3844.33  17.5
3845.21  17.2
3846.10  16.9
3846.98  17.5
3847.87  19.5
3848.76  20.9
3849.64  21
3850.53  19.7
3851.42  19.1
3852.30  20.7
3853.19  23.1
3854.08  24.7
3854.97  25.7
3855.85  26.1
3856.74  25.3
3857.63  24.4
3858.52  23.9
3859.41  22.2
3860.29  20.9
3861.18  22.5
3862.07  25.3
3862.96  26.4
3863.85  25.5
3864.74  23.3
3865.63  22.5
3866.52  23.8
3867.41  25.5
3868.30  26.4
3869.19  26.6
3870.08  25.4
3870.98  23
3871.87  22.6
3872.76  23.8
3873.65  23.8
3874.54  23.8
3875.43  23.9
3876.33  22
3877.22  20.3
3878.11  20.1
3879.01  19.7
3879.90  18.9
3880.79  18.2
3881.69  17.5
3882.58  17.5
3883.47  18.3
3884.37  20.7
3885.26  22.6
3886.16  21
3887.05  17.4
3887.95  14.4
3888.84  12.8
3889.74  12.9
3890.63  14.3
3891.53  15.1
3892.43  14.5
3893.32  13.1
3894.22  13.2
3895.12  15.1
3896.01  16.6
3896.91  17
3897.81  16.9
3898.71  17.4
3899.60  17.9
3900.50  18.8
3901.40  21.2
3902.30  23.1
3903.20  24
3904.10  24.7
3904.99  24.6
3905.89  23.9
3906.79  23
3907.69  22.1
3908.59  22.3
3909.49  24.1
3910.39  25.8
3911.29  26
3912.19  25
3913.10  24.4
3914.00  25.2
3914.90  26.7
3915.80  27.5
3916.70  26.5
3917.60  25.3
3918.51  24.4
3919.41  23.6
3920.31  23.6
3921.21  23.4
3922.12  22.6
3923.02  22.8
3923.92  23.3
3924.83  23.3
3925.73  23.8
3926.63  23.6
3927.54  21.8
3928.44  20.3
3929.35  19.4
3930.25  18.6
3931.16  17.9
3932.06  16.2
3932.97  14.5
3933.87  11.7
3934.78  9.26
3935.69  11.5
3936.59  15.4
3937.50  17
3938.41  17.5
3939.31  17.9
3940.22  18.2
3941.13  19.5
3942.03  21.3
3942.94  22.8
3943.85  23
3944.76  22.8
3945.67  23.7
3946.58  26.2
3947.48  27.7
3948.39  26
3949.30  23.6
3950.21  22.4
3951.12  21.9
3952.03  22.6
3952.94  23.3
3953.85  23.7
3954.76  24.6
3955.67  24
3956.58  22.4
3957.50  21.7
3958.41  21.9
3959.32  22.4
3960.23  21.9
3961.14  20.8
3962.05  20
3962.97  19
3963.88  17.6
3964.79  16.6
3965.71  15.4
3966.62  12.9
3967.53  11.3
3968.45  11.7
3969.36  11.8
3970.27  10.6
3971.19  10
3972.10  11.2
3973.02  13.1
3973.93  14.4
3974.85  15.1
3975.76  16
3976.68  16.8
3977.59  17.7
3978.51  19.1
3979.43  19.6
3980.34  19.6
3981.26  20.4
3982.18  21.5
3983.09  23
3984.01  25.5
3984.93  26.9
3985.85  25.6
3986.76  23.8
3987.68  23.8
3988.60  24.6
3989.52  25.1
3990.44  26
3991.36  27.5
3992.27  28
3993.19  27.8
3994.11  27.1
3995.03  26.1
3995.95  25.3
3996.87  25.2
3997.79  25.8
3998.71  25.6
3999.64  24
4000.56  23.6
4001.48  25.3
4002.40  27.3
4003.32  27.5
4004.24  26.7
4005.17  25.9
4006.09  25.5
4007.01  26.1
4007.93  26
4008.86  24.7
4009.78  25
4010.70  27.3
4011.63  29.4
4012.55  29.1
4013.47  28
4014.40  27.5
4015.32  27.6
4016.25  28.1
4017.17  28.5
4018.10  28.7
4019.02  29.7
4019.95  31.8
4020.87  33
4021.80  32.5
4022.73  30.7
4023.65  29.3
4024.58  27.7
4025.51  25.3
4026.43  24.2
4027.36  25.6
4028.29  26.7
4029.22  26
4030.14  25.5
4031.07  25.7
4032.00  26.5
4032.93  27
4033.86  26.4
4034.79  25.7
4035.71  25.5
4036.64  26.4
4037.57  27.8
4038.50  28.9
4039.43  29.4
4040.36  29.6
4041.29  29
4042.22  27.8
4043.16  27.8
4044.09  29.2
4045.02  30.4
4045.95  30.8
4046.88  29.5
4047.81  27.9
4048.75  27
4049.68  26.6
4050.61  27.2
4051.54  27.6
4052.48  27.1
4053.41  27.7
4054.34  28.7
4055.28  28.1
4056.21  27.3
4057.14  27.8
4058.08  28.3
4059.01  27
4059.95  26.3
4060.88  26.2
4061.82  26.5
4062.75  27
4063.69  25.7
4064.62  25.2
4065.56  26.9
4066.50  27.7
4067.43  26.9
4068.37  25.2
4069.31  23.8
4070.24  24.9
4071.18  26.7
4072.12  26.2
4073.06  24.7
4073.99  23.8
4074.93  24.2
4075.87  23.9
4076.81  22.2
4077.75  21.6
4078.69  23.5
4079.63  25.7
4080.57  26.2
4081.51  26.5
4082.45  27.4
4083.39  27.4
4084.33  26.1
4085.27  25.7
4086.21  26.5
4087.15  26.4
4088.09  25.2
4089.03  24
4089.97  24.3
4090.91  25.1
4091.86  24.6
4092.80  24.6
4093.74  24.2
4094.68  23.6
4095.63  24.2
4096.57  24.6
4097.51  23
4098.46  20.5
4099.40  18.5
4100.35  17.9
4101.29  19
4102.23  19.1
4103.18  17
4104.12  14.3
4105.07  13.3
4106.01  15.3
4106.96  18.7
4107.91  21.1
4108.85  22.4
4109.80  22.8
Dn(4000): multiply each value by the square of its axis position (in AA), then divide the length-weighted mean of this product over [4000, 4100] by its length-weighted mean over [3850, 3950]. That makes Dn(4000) 1.35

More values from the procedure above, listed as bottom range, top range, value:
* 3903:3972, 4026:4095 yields 1.35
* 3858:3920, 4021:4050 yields 1.39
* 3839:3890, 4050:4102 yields 1.35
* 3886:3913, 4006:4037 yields 1.51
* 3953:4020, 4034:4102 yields 1.19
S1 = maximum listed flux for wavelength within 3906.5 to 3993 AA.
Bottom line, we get 28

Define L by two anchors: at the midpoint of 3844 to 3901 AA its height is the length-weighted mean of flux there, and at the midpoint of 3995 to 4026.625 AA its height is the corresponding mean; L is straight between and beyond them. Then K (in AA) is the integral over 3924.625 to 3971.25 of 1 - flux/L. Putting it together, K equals 9.1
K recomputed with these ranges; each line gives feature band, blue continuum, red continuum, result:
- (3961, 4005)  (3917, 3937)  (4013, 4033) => 7.0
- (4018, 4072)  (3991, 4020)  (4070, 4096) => -3.4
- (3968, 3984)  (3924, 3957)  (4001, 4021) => 5.3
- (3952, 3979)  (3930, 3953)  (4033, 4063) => 4.8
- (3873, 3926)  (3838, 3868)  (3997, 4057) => 3.5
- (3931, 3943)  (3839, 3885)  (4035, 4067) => 3.8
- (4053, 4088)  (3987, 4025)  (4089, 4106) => -4.9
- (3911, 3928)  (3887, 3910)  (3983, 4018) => -3.6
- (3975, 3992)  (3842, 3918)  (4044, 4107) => 0.6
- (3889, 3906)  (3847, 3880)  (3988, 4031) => 4.3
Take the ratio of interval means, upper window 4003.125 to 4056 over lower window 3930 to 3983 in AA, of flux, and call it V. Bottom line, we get 1.5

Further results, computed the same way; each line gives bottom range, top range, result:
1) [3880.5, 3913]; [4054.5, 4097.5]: 1.32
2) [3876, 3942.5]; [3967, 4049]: 1.25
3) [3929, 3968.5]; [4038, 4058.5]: 1.44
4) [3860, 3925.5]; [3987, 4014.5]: 1.22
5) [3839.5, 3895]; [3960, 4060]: 1.22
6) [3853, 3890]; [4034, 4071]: 1.24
